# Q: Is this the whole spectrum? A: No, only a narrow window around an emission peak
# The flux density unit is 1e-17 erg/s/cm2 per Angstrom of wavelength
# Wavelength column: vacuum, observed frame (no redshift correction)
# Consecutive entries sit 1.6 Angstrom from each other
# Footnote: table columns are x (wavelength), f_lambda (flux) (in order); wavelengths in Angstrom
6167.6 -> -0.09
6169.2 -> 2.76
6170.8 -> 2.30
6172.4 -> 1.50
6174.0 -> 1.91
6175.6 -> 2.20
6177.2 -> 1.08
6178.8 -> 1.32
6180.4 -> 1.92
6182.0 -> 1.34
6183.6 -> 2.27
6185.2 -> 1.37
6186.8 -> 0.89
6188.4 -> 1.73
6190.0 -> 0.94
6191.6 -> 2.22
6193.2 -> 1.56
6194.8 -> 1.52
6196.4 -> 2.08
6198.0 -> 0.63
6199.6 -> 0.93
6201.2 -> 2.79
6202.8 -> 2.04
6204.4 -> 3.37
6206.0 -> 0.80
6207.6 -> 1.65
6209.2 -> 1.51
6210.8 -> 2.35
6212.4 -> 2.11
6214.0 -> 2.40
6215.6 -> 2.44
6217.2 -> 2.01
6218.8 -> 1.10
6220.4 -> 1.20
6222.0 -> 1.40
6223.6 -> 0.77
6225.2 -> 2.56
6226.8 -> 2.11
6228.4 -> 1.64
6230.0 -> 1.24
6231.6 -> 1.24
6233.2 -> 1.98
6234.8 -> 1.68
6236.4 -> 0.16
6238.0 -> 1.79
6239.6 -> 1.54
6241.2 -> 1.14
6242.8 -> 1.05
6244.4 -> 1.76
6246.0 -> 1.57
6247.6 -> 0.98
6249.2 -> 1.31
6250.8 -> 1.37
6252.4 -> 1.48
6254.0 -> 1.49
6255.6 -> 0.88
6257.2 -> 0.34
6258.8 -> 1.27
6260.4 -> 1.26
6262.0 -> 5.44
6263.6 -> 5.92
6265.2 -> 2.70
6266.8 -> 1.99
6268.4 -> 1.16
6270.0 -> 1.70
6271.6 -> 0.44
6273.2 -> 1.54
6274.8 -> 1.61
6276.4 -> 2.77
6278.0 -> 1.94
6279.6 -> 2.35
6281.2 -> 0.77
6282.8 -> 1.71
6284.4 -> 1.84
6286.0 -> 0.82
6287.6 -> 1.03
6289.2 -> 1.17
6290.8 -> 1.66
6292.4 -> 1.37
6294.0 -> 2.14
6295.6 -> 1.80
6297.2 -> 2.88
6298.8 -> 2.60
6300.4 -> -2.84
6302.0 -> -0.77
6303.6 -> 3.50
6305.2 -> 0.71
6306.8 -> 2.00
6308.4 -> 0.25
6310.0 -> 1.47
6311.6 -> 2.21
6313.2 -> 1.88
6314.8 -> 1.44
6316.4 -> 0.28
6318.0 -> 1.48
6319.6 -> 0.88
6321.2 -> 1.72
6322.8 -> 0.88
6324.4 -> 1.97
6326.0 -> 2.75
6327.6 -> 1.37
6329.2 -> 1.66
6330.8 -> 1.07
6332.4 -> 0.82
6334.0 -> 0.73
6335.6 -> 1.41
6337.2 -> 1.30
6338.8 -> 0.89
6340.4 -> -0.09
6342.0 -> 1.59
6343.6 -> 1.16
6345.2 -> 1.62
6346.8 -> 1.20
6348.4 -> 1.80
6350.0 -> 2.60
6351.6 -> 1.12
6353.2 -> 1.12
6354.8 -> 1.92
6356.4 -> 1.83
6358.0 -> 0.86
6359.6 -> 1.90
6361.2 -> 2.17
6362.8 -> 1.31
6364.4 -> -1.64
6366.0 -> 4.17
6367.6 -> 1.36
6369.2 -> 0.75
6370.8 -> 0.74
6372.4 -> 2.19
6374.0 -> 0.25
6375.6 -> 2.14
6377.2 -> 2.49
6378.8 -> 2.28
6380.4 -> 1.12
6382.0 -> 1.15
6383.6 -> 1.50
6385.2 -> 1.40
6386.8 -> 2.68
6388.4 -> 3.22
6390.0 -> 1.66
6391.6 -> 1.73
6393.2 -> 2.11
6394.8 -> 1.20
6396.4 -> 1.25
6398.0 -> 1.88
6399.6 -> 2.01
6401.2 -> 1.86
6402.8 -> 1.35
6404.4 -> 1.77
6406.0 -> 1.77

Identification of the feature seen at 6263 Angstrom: H-beta 4861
